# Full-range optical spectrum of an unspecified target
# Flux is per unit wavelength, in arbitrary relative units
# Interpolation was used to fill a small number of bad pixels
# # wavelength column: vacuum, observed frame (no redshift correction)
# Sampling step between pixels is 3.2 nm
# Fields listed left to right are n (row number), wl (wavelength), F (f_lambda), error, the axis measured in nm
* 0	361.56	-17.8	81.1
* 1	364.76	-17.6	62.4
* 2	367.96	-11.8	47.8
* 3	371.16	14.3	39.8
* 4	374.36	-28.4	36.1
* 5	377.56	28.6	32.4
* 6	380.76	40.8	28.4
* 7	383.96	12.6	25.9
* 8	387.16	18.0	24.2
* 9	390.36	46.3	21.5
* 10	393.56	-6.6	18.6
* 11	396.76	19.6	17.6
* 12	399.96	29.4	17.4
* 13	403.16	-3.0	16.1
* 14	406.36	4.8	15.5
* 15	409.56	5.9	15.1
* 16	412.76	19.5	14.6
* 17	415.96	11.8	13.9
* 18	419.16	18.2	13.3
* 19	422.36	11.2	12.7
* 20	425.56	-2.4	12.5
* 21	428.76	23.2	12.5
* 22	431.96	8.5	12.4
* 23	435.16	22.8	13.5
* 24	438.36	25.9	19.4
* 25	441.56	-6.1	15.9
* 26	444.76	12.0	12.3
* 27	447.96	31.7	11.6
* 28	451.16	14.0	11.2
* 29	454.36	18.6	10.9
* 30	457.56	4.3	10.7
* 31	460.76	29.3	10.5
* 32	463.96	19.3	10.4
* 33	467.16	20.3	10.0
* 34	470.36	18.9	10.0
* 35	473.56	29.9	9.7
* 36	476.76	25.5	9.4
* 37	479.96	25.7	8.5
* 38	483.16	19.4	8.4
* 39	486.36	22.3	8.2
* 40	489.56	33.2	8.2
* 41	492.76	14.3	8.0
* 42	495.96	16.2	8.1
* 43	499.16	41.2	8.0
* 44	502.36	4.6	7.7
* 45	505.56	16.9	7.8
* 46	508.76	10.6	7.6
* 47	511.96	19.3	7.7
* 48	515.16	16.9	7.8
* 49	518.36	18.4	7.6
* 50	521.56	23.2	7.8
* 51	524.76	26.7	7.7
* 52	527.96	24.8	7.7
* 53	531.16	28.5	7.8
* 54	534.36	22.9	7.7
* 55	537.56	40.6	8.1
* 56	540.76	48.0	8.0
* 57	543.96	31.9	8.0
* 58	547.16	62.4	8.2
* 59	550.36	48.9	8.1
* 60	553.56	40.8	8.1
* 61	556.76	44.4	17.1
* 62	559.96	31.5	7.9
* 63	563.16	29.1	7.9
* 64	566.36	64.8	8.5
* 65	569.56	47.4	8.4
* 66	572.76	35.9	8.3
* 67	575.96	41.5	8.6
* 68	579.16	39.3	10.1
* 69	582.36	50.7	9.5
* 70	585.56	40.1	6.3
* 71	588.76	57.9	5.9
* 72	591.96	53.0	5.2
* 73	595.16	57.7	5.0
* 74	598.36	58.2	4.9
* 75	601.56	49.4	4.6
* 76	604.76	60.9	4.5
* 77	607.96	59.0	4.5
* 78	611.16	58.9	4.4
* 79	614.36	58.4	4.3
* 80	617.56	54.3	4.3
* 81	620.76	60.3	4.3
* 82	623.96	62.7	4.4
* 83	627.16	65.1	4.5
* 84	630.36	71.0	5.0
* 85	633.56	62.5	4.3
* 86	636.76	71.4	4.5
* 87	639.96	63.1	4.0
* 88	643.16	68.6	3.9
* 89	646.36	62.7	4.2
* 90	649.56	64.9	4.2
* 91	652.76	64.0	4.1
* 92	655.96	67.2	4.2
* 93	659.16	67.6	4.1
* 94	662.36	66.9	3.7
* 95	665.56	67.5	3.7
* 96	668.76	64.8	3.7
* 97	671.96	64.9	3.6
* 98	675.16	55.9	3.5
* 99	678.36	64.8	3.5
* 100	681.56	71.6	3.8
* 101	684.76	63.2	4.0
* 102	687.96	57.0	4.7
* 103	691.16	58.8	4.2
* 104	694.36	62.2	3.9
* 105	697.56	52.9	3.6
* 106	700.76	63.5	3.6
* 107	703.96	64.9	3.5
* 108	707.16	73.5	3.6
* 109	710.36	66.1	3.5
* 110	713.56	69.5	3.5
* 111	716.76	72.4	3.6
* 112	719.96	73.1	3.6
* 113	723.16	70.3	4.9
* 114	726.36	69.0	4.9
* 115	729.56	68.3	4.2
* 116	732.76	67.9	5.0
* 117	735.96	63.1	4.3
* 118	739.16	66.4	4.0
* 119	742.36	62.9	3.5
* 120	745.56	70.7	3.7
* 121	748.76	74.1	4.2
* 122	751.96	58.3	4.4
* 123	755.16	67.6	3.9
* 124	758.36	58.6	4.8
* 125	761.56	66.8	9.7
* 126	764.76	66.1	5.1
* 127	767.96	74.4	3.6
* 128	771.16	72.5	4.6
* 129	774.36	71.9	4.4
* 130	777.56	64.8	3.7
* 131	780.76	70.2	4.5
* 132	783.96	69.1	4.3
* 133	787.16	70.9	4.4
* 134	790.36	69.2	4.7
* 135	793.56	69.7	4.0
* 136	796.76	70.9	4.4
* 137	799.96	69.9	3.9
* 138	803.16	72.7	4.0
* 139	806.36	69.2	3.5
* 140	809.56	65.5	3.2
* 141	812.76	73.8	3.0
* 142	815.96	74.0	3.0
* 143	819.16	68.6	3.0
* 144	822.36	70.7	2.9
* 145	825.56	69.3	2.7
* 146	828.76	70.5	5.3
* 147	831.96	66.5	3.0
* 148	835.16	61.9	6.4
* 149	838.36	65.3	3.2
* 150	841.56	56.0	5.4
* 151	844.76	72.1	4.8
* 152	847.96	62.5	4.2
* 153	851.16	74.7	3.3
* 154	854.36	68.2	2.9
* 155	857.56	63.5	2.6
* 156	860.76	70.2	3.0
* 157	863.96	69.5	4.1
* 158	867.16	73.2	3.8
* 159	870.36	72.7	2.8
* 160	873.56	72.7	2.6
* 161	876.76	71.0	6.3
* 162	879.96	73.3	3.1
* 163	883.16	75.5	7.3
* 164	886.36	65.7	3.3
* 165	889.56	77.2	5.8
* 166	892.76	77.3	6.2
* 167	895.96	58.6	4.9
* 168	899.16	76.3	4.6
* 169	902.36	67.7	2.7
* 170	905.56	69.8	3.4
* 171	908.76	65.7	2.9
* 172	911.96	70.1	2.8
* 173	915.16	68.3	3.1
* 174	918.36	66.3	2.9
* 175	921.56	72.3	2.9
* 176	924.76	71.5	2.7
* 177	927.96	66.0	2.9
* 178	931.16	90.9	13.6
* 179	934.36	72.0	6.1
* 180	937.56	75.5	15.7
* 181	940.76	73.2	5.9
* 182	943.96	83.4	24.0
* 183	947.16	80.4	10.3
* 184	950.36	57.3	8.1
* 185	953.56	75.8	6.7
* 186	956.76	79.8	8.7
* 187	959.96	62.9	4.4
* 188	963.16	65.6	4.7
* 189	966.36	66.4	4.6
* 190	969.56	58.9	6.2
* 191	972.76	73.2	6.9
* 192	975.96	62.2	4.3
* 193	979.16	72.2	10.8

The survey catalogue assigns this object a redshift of 0.346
